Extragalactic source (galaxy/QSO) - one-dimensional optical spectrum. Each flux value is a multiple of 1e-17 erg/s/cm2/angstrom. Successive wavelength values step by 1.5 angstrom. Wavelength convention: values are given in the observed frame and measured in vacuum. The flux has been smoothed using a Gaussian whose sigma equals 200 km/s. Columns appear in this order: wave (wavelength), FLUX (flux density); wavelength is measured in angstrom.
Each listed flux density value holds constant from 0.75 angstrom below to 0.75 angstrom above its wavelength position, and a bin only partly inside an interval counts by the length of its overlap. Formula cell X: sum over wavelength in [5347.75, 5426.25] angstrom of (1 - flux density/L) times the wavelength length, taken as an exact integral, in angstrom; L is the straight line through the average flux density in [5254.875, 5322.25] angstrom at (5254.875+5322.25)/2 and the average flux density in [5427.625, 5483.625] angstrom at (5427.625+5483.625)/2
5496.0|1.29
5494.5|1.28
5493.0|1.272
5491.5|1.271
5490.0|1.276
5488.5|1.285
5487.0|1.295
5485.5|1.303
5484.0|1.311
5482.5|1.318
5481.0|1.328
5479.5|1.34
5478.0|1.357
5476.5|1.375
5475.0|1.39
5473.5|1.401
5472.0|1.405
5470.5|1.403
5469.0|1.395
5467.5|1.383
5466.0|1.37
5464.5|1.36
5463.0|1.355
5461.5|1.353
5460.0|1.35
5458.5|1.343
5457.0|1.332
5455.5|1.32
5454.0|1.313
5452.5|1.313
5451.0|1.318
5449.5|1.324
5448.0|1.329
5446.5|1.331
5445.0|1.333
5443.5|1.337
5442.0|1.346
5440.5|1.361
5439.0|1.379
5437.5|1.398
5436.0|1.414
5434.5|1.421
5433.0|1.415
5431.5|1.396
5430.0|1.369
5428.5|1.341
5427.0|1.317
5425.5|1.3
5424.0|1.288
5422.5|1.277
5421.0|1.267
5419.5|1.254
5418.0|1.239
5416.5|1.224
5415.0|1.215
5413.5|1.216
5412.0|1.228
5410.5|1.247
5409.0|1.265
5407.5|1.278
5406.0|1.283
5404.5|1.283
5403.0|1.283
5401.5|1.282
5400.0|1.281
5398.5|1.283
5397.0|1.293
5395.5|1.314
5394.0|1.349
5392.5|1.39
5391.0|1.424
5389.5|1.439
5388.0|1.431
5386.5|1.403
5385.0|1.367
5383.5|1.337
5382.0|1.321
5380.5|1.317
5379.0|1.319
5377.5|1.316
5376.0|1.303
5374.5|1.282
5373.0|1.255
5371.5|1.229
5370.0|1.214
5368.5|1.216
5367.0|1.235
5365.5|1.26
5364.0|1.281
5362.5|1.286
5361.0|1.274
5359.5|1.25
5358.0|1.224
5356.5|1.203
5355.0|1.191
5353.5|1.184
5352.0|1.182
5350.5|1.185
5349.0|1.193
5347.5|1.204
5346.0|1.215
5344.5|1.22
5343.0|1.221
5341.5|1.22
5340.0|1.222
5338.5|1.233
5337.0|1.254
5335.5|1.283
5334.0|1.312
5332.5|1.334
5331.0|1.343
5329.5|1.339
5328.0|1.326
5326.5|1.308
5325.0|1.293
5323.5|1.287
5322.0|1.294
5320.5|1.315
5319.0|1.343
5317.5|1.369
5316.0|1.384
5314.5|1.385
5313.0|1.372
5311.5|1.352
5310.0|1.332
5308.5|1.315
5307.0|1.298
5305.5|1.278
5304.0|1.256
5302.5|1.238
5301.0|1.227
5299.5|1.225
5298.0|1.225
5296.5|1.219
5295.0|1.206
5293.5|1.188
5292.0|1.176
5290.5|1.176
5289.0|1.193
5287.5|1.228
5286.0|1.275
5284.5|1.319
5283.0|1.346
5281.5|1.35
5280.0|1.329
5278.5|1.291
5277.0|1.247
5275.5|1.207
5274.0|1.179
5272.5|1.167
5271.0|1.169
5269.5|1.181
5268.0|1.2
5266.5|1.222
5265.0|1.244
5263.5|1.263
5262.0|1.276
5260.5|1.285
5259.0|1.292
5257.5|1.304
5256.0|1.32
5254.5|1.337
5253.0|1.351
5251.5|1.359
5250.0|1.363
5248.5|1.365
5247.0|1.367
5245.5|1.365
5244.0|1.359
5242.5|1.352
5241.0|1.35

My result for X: 2.64 angstrom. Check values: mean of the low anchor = 1.27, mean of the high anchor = 1.36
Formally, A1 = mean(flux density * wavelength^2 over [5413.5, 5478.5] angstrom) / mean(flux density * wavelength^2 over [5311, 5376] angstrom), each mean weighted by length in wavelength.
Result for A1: 1.10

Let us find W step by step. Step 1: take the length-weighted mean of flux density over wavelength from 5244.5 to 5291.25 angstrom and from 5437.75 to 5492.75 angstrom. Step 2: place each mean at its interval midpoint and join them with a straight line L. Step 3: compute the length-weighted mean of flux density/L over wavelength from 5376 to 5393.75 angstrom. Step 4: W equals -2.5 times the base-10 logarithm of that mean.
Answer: -0.04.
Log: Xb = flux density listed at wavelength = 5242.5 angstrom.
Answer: 1.352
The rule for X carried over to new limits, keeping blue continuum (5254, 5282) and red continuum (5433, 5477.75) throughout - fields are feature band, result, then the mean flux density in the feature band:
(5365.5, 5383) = 0.6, 1.27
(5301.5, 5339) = -0.9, 1.31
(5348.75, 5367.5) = 1.1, 1.23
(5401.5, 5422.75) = 1.3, 1.25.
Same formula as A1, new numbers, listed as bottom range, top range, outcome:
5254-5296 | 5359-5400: 1.09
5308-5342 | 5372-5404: 1.04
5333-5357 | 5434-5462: 1.15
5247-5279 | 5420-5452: 1.13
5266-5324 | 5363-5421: 1.06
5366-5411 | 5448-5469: 1.05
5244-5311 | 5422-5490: 1.14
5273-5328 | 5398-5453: 1.07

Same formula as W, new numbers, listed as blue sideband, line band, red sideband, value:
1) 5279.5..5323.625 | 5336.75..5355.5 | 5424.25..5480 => 0.08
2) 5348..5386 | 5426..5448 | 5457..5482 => -0.03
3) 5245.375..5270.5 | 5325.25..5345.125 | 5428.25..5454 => 0.04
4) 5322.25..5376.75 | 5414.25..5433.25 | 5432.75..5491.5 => 0.02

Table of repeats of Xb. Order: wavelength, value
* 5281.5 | 1.35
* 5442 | 1.346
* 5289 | 1.193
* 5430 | 1.369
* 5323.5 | 1.287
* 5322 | 1.294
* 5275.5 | 1.207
